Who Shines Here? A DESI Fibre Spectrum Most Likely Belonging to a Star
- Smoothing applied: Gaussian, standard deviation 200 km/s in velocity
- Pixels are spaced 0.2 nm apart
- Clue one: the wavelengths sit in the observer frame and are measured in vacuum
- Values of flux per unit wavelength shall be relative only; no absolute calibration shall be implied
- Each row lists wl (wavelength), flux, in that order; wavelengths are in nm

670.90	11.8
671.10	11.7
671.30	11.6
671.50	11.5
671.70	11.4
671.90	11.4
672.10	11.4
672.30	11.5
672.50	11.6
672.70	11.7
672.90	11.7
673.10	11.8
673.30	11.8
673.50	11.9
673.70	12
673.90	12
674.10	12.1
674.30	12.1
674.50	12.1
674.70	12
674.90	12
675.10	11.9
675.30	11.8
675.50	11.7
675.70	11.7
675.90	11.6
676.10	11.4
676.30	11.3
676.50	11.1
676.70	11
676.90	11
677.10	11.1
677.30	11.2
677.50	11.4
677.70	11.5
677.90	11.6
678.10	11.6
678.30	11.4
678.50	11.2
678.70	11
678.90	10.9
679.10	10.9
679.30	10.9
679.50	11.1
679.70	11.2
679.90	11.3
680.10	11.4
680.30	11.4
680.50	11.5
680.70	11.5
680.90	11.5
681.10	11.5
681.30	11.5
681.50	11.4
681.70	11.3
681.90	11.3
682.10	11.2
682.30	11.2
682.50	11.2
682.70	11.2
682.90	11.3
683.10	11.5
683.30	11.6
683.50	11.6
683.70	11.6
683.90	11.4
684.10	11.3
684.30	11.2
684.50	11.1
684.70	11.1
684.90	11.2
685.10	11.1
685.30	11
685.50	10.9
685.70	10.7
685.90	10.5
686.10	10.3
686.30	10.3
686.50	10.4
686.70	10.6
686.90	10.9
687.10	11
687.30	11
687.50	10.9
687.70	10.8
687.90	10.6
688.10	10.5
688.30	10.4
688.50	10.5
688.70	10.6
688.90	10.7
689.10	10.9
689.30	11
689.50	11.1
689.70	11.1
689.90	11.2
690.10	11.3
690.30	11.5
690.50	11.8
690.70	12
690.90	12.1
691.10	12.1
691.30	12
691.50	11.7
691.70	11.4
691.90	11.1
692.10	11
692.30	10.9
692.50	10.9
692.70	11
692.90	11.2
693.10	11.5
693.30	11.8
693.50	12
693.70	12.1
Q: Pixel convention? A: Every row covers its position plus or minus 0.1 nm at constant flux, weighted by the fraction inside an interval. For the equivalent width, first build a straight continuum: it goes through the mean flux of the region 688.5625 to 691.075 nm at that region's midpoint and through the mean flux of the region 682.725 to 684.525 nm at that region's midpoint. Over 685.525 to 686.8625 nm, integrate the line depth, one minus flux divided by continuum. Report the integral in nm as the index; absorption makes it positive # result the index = 0.10 nm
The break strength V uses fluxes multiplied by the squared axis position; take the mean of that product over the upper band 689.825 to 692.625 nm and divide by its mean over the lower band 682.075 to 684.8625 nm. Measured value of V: 1.0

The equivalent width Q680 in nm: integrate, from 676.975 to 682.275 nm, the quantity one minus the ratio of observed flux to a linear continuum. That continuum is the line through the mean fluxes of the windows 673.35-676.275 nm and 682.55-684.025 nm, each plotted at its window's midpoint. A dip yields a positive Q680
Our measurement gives 0.15 nm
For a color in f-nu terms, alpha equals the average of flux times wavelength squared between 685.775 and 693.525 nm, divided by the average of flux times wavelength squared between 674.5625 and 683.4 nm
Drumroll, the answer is 1.0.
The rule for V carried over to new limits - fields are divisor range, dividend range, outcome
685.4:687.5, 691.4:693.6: 1.08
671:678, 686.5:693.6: 1.01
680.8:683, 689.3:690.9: 1.03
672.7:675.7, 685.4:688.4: 0.93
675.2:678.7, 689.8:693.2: 1.05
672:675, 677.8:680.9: 0.97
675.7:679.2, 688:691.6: 1.04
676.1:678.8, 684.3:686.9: 0.98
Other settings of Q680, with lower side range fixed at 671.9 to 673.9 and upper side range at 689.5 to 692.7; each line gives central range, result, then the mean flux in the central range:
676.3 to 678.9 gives 0.09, 11.2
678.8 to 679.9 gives 0.06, 11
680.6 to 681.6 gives 0.01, 11.5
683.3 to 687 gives 0.18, 11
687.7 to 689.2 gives 0.11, 10.6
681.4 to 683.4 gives 0.04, 11.3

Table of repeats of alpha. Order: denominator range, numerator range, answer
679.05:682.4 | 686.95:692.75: 1.01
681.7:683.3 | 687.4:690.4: 0.98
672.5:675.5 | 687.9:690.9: 0.97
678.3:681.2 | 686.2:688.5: 0.97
